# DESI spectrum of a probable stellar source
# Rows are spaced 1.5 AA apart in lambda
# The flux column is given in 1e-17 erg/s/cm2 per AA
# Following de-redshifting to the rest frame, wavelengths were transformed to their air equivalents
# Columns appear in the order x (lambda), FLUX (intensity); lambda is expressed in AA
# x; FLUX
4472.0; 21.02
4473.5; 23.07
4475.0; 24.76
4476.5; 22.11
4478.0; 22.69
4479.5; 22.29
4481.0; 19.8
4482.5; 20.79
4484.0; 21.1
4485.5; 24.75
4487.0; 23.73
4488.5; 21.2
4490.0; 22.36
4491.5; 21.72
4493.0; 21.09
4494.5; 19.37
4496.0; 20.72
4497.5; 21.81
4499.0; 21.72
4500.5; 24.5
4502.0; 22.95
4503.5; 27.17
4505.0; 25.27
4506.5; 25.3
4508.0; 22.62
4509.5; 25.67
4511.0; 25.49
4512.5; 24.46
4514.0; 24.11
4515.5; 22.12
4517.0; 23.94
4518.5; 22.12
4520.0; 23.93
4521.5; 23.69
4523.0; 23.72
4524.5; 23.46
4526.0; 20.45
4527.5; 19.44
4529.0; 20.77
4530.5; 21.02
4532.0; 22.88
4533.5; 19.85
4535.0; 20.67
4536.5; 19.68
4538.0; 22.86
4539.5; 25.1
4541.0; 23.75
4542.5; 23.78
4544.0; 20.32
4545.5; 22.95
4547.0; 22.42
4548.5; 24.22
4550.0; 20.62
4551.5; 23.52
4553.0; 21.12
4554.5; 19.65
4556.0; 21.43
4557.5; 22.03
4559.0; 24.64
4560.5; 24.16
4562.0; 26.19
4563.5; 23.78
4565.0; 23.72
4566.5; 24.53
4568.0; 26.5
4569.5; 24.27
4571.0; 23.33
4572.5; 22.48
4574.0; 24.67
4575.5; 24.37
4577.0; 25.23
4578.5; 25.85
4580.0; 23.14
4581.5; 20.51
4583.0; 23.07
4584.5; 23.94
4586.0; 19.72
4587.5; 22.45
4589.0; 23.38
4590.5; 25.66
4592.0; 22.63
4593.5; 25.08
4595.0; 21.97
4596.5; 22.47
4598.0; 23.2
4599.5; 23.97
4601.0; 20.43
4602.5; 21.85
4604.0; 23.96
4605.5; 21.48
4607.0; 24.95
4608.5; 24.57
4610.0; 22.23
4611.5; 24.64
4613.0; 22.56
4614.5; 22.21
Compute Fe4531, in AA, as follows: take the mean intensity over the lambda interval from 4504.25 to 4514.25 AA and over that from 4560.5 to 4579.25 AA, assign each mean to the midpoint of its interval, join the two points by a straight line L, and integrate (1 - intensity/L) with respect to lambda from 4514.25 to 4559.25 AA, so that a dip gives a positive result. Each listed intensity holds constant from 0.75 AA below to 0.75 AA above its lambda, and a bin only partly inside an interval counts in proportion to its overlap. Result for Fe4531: 4.5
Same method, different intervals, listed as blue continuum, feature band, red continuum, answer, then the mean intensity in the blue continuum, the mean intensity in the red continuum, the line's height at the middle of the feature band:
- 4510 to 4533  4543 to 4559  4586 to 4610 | 0.63 AA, 22.8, 23.1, 22.9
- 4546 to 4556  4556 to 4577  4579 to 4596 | -1.70 AA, 21.9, 22.9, 22.3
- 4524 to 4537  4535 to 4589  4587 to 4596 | -2.11 AA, 20.9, 23.5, 22.3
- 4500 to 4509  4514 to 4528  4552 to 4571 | 0.95 AA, 24.7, 23.5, 24.3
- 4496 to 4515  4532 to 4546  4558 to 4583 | 1.15 AA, 24.1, 24.2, 24.1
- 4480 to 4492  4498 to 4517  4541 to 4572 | -1.63 AA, 21.9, 23.2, 22.3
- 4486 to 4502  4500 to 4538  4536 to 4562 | -1.32 AA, 21.9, 22.6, 22.2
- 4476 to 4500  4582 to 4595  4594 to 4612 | -0.17 AA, 21.7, 23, 22.8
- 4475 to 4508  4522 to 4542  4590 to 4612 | 0.82 AA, 22.6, 23.2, 22.8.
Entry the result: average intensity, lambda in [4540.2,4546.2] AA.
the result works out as 22.7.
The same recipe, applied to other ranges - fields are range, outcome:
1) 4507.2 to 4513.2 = 24.6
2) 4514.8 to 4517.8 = 23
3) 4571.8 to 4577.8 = 24.2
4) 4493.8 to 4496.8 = 20.1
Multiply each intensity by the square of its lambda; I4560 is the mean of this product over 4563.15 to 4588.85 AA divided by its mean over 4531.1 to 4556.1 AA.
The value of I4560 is 1.09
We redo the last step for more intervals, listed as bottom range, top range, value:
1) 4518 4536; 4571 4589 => 1.09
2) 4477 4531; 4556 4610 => 1.07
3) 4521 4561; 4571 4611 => 1.07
